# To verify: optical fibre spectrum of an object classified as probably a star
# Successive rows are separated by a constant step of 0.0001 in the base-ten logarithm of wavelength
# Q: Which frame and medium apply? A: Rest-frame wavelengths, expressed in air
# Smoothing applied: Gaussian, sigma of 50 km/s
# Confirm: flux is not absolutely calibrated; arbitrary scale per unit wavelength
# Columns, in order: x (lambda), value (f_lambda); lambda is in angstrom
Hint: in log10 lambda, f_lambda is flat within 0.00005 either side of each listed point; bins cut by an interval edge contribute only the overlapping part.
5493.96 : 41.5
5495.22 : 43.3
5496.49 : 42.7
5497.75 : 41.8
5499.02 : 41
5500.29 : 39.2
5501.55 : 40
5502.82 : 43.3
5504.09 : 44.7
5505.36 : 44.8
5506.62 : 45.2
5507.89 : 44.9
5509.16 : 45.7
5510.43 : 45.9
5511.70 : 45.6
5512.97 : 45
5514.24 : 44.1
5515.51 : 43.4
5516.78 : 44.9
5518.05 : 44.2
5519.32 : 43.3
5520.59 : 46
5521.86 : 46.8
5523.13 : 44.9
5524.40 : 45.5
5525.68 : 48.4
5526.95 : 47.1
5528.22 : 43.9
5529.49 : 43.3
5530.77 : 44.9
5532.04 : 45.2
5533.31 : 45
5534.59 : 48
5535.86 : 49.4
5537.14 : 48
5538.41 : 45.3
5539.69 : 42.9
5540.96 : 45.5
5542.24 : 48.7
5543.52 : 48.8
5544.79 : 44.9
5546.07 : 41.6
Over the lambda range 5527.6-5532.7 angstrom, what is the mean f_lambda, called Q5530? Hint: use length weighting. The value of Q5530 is 44.4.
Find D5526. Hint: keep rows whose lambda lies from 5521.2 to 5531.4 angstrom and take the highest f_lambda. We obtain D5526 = 48.4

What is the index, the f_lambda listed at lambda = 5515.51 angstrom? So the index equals 43.4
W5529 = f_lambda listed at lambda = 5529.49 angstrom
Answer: 43.3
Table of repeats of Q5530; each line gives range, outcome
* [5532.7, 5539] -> 47.2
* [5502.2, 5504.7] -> 43.9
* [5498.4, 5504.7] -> 41.6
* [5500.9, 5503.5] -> 41.7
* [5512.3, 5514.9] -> 44.5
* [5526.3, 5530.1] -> 44.9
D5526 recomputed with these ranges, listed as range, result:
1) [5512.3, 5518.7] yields 45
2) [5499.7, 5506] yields 44.8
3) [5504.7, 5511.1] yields 45.9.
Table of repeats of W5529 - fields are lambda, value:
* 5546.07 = 41.6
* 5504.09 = 44.7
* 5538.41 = 45.3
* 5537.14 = 48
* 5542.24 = 48.7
